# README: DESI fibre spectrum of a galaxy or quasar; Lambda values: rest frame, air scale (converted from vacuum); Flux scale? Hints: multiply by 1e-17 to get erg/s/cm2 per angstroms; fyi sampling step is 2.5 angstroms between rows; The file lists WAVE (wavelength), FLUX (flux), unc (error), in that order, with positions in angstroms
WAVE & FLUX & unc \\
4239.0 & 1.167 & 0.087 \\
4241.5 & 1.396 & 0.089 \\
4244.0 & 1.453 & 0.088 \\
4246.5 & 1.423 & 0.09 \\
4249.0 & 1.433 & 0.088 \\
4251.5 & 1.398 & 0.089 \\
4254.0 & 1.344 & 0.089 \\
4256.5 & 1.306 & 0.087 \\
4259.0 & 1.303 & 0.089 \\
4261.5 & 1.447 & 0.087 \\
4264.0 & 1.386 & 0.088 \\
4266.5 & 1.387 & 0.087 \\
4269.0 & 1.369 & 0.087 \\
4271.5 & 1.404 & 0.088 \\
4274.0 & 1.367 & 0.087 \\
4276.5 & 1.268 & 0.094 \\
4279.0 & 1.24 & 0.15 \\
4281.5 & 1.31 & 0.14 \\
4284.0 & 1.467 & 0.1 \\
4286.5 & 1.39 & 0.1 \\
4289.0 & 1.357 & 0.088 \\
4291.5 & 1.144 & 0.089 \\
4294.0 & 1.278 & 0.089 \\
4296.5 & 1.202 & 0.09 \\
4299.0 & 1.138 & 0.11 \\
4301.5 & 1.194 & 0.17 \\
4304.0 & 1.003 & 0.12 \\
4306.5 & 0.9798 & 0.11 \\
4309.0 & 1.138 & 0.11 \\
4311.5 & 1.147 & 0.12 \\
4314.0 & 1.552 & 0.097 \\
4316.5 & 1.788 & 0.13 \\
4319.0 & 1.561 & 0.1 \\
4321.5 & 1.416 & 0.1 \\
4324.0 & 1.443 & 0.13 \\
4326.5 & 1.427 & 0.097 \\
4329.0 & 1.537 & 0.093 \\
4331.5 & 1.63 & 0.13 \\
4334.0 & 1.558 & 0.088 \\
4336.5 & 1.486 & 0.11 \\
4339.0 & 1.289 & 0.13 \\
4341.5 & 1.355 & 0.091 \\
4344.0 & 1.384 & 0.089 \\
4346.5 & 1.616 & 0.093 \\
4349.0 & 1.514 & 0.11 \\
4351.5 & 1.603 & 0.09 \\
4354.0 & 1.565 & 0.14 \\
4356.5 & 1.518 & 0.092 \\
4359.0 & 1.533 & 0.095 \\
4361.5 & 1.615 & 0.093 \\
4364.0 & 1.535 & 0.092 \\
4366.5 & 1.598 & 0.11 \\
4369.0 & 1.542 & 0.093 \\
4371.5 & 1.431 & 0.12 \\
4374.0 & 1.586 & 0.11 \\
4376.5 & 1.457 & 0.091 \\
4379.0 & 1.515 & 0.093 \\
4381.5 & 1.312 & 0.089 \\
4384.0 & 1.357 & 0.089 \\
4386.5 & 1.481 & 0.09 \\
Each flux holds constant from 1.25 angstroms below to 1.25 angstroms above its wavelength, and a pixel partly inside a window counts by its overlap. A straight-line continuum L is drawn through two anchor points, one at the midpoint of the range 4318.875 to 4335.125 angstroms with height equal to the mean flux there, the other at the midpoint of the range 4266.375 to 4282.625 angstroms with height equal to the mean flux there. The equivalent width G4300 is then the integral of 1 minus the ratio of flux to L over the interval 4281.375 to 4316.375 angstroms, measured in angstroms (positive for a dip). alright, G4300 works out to 4.0 angstroms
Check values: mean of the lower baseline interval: 1.33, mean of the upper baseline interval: 1.51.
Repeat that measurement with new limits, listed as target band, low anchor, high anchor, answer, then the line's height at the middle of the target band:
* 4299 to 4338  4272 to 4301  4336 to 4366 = 0.5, 1.4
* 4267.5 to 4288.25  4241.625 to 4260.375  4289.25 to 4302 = -1.3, 1.27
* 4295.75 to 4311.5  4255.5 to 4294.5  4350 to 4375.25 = 3.4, 1.41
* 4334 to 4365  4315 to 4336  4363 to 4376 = 0.7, 1.54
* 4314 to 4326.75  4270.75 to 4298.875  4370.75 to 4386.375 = -1.7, 1.36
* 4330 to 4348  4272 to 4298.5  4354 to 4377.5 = -0.2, 1.46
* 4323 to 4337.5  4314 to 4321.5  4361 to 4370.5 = 0.8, 1.6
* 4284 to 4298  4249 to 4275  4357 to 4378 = 1.3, 1.42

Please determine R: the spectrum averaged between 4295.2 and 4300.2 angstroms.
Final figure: 1.17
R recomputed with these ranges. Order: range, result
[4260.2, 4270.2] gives 1.4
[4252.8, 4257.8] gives 1.32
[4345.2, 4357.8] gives 1.56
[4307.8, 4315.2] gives 1.28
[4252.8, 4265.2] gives 1.36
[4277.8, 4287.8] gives 1.35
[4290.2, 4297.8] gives 1.21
